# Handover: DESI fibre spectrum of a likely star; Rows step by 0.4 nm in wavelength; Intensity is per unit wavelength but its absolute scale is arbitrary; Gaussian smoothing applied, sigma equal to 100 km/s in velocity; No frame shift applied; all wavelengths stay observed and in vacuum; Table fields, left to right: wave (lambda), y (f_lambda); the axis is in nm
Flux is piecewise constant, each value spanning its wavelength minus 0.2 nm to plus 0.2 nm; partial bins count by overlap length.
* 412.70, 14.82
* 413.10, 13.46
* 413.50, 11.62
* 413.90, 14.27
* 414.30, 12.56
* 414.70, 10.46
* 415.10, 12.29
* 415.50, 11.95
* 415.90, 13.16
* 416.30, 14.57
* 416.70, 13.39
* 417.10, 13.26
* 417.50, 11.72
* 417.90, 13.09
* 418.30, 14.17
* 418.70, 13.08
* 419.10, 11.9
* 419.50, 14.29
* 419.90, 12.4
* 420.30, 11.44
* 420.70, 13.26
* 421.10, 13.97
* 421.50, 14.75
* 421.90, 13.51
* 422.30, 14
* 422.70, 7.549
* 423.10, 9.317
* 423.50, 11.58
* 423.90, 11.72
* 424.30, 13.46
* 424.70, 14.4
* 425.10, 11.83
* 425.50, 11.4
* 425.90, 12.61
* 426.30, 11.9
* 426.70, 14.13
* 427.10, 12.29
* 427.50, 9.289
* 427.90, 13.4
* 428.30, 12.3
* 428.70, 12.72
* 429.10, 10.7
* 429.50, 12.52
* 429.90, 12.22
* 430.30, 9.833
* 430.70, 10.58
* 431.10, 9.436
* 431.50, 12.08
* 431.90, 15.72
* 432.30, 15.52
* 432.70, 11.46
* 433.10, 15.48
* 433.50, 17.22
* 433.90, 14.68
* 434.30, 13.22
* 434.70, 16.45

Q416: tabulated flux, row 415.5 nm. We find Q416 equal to 11.95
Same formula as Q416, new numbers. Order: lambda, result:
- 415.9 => 13.16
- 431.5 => 12.08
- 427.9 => 13.4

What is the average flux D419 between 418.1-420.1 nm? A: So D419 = 13.2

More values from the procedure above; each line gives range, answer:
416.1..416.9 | 14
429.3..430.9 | 11.3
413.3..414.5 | 12.8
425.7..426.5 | 12.3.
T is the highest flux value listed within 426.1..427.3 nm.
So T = 14.13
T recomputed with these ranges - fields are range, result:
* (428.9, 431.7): 12.52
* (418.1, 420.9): 14.29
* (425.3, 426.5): 12.61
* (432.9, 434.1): 17.22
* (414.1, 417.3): 14.57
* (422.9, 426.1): 14.4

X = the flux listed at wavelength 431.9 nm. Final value 15.72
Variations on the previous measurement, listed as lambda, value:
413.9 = 14.27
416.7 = 13.39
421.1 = 13.97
